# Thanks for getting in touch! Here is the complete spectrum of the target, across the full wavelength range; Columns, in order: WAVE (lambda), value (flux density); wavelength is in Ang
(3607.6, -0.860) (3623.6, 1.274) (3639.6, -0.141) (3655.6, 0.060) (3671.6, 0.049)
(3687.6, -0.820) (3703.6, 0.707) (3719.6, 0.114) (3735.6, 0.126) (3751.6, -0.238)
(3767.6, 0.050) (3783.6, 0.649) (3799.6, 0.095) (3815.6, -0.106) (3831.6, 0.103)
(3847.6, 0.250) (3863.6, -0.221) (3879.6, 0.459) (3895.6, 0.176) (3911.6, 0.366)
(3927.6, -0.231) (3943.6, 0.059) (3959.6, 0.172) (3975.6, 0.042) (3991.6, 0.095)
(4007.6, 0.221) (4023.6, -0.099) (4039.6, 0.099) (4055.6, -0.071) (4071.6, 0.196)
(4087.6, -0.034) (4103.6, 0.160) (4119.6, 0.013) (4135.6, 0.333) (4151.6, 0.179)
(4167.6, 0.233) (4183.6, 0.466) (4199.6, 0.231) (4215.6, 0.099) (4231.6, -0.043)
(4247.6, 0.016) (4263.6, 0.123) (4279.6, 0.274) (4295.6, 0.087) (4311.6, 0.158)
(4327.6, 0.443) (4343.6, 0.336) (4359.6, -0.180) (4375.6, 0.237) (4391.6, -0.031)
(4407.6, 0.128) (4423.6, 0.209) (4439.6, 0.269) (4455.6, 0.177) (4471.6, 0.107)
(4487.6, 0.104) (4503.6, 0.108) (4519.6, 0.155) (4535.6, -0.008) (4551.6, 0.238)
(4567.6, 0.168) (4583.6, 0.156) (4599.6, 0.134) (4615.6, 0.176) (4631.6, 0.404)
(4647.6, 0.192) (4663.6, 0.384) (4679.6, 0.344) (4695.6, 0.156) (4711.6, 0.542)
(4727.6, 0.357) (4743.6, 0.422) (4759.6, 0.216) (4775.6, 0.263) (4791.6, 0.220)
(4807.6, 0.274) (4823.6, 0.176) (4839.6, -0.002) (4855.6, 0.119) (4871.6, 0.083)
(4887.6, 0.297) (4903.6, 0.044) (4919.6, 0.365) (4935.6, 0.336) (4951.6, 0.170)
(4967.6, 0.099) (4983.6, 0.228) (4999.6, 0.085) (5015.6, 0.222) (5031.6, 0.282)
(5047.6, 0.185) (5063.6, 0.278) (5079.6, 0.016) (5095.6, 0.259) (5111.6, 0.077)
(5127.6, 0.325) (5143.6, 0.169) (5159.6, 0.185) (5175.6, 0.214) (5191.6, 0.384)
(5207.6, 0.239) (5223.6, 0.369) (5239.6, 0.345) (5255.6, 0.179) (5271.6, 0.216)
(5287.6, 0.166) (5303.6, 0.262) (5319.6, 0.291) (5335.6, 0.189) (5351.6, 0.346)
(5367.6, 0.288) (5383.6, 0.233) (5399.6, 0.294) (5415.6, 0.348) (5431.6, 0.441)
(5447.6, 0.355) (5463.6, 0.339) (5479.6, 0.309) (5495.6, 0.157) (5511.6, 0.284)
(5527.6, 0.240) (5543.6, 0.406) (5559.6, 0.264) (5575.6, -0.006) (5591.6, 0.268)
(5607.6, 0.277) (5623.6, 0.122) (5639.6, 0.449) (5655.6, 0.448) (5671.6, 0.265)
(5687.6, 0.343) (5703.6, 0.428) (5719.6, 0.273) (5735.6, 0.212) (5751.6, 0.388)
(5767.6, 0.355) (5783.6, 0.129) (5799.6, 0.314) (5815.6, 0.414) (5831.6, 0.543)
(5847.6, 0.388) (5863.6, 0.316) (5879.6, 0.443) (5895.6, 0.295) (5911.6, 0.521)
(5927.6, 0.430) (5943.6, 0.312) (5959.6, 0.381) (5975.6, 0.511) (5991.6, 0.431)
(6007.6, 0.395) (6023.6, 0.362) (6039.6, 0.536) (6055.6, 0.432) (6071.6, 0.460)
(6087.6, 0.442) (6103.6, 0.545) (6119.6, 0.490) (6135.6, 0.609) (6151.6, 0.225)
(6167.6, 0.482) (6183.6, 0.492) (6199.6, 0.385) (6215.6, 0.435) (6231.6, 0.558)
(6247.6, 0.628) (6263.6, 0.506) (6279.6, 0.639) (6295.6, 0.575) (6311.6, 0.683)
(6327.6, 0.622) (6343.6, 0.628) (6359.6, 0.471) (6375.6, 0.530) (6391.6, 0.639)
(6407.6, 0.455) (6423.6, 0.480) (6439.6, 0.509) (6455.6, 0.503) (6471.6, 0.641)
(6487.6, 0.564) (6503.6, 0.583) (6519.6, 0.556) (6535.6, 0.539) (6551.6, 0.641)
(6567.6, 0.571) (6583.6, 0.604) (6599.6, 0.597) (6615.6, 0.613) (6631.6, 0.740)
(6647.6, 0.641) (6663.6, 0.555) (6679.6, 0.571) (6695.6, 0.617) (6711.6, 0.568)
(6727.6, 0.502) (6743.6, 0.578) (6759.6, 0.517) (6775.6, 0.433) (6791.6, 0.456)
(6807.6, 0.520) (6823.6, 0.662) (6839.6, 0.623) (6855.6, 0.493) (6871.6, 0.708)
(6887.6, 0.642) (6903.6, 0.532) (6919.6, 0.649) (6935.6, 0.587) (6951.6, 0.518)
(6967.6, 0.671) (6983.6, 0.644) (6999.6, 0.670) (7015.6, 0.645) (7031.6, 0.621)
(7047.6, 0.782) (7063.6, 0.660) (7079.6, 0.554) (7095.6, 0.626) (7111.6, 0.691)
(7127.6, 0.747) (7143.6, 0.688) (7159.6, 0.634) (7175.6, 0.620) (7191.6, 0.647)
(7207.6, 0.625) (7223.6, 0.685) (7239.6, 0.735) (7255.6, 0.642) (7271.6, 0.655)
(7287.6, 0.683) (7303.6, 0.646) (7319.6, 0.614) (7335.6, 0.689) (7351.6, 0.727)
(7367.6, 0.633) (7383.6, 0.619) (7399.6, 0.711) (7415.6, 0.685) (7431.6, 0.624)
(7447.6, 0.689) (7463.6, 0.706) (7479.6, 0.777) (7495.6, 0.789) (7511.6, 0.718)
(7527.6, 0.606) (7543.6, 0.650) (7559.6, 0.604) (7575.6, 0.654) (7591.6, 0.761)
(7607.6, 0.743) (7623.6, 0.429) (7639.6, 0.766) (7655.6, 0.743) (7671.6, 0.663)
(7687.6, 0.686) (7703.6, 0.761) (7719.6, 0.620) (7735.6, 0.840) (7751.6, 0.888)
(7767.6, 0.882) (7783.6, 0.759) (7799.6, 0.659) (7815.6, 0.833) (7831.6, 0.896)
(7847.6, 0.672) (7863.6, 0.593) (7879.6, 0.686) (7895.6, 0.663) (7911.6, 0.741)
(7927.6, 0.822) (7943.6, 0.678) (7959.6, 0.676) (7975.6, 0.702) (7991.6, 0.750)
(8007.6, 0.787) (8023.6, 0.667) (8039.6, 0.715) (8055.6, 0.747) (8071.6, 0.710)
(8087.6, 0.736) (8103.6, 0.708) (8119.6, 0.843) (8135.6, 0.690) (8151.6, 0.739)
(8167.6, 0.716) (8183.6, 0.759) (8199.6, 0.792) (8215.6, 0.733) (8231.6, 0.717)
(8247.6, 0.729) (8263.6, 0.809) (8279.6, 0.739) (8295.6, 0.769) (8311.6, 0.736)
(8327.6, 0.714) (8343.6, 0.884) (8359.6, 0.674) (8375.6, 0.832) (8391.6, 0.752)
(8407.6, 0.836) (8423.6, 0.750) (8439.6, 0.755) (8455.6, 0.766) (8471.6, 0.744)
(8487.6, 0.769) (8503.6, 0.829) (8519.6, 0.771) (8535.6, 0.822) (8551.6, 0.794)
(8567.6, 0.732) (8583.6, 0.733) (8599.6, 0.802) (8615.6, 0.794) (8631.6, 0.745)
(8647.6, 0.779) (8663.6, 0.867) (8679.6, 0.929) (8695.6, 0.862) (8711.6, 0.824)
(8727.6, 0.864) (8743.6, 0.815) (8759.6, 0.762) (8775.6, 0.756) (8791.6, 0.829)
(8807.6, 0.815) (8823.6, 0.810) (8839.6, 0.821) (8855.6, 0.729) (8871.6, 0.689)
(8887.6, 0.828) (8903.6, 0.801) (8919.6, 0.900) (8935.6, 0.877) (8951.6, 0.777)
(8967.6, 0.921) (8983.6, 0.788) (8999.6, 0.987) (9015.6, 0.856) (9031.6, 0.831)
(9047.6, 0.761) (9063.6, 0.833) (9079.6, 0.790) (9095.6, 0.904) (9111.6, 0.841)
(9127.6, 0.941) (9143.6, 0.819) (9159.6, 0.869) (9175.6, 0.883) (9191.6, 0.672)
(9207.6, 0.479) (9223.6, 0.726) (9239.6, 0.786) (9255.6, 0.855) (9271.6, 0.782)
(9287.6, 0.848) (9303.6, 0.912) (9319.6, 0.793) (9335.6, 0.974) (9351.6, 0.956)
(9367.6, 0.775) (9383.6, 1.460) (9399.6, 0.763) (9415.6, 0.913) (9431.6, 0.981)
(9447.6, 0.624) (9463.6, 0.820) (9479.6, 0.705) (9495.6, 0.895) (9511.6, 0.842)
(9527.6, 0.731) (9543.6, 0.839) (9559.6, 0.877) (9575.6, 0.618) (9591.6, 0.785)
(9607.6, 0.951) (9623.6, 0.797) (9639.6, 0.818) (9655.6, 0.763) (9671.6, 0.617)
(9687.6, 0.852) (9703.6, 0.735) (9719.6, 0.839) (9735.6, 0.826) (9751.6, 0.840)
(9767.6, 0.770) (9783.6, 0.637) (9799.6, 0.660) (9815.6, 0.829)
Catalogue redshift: 0.56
